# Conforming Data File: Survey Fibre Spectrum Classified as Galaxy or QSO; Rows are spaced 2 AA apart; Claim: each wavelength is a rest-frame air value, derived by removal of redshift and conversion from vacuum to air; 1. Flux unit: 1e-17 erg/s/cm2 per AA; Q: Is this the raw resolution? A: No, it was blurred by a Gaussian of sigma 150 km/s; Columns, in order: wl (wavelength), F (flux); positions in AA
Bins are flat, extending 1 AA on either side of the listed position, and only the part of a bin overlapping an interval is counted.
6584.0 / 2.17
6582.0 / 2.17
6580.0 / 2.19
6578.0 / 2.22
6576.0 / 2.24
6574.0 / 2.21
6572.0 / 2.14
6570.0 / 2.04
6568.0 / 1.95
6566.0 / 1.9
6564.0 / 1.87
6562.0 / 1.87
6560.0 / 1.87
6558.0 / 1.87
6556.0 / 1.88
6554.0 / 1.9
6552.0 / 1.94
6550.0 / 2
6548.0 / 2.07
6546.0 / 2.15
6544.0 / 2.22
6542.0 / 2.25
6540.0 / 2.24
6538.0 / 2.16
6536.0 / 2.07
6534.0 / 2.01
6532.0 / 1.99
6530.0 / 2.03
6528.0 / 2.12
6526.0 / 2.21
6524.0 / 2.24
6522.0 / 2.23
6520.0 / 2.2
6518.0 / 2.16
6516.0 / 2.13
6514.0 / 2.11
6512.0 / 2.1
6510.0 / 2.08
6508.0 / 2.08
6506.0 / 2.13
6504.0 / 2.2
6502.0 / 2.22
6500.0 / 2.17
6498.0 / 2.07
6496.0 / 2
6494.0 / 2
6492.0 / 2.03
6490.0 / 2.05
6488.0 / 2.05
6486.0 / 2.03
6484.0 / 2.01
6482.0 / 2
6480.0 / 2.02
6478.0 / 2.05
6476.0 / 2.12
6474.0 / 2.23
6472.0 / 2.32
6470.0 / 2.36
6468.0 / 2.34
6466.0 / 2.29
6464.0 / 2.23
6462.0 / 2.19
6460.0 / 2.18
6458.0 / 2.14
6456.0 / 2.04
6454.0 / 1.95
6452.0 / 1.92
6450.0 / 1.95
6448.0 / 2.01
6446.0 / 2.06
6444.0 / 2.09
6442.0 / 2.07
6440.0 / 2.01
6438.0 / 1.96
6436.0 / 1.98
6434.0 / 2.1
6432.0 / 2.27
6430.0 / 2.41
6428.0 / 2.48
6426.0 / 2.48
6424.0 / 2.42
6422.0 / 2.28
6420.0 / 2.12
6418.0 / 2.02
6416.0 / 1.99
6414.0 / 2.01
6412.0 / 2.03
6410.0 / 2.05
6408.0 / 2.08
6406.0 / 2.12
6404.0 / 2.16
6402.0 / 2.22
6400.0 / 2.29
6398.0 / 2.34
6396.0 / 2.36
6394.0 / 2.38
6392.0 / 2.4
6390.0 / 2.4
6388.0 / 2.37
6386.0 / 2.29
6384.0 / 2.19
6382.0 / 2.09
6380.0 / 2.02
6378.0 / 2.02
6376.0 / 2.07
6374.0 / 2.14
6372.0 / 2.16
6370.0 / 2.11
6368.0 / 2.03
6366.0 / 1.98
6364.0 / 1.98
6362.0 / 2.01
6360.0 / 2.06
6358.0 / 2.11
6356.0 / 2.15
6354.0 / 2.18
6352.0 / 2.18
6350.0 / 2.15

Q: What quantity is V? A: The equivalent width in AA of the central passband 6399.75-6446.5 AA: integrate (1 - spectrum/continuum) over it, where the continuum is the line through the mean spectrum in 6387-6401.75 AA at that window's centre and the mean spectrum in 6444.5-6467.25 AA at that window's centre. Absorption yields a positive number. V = 1.6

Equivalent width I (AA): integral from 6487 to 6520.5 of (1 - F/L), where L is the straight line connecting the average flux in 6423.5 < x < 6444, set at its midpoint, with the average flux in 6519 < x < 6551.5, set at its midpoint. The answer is 0.8 AA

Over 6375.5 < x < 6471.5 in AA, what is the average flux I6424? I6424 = 2.17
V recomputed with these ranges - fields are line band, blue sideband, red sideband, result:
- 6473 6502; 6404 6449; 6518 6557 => 0.7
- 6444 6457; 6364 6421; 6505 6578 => 0.8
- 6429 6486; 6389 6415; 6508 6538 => 1.5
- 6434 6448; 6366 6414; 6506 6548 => 0.9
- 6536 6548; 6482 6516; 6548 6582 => -0.9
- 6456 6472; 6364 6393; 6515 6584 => -0.9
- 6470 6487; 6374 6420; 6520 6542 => 0.3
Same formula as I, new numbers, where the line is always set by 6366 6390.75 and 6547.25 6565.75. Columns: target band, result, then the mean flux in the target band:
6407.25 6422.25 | 0.3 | 2.06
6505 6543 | -3.4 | 2.13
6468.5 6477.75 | -1.0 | 2.25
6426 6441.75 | -0.8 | 2.19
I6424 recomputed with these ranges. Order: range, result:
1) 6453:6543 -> 2.13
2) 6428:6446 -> 2.13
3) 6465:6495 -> 2.13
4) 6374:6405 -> 2.24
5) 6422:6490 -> 2.14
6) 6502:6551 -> 2.13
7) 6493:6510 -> 2.11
